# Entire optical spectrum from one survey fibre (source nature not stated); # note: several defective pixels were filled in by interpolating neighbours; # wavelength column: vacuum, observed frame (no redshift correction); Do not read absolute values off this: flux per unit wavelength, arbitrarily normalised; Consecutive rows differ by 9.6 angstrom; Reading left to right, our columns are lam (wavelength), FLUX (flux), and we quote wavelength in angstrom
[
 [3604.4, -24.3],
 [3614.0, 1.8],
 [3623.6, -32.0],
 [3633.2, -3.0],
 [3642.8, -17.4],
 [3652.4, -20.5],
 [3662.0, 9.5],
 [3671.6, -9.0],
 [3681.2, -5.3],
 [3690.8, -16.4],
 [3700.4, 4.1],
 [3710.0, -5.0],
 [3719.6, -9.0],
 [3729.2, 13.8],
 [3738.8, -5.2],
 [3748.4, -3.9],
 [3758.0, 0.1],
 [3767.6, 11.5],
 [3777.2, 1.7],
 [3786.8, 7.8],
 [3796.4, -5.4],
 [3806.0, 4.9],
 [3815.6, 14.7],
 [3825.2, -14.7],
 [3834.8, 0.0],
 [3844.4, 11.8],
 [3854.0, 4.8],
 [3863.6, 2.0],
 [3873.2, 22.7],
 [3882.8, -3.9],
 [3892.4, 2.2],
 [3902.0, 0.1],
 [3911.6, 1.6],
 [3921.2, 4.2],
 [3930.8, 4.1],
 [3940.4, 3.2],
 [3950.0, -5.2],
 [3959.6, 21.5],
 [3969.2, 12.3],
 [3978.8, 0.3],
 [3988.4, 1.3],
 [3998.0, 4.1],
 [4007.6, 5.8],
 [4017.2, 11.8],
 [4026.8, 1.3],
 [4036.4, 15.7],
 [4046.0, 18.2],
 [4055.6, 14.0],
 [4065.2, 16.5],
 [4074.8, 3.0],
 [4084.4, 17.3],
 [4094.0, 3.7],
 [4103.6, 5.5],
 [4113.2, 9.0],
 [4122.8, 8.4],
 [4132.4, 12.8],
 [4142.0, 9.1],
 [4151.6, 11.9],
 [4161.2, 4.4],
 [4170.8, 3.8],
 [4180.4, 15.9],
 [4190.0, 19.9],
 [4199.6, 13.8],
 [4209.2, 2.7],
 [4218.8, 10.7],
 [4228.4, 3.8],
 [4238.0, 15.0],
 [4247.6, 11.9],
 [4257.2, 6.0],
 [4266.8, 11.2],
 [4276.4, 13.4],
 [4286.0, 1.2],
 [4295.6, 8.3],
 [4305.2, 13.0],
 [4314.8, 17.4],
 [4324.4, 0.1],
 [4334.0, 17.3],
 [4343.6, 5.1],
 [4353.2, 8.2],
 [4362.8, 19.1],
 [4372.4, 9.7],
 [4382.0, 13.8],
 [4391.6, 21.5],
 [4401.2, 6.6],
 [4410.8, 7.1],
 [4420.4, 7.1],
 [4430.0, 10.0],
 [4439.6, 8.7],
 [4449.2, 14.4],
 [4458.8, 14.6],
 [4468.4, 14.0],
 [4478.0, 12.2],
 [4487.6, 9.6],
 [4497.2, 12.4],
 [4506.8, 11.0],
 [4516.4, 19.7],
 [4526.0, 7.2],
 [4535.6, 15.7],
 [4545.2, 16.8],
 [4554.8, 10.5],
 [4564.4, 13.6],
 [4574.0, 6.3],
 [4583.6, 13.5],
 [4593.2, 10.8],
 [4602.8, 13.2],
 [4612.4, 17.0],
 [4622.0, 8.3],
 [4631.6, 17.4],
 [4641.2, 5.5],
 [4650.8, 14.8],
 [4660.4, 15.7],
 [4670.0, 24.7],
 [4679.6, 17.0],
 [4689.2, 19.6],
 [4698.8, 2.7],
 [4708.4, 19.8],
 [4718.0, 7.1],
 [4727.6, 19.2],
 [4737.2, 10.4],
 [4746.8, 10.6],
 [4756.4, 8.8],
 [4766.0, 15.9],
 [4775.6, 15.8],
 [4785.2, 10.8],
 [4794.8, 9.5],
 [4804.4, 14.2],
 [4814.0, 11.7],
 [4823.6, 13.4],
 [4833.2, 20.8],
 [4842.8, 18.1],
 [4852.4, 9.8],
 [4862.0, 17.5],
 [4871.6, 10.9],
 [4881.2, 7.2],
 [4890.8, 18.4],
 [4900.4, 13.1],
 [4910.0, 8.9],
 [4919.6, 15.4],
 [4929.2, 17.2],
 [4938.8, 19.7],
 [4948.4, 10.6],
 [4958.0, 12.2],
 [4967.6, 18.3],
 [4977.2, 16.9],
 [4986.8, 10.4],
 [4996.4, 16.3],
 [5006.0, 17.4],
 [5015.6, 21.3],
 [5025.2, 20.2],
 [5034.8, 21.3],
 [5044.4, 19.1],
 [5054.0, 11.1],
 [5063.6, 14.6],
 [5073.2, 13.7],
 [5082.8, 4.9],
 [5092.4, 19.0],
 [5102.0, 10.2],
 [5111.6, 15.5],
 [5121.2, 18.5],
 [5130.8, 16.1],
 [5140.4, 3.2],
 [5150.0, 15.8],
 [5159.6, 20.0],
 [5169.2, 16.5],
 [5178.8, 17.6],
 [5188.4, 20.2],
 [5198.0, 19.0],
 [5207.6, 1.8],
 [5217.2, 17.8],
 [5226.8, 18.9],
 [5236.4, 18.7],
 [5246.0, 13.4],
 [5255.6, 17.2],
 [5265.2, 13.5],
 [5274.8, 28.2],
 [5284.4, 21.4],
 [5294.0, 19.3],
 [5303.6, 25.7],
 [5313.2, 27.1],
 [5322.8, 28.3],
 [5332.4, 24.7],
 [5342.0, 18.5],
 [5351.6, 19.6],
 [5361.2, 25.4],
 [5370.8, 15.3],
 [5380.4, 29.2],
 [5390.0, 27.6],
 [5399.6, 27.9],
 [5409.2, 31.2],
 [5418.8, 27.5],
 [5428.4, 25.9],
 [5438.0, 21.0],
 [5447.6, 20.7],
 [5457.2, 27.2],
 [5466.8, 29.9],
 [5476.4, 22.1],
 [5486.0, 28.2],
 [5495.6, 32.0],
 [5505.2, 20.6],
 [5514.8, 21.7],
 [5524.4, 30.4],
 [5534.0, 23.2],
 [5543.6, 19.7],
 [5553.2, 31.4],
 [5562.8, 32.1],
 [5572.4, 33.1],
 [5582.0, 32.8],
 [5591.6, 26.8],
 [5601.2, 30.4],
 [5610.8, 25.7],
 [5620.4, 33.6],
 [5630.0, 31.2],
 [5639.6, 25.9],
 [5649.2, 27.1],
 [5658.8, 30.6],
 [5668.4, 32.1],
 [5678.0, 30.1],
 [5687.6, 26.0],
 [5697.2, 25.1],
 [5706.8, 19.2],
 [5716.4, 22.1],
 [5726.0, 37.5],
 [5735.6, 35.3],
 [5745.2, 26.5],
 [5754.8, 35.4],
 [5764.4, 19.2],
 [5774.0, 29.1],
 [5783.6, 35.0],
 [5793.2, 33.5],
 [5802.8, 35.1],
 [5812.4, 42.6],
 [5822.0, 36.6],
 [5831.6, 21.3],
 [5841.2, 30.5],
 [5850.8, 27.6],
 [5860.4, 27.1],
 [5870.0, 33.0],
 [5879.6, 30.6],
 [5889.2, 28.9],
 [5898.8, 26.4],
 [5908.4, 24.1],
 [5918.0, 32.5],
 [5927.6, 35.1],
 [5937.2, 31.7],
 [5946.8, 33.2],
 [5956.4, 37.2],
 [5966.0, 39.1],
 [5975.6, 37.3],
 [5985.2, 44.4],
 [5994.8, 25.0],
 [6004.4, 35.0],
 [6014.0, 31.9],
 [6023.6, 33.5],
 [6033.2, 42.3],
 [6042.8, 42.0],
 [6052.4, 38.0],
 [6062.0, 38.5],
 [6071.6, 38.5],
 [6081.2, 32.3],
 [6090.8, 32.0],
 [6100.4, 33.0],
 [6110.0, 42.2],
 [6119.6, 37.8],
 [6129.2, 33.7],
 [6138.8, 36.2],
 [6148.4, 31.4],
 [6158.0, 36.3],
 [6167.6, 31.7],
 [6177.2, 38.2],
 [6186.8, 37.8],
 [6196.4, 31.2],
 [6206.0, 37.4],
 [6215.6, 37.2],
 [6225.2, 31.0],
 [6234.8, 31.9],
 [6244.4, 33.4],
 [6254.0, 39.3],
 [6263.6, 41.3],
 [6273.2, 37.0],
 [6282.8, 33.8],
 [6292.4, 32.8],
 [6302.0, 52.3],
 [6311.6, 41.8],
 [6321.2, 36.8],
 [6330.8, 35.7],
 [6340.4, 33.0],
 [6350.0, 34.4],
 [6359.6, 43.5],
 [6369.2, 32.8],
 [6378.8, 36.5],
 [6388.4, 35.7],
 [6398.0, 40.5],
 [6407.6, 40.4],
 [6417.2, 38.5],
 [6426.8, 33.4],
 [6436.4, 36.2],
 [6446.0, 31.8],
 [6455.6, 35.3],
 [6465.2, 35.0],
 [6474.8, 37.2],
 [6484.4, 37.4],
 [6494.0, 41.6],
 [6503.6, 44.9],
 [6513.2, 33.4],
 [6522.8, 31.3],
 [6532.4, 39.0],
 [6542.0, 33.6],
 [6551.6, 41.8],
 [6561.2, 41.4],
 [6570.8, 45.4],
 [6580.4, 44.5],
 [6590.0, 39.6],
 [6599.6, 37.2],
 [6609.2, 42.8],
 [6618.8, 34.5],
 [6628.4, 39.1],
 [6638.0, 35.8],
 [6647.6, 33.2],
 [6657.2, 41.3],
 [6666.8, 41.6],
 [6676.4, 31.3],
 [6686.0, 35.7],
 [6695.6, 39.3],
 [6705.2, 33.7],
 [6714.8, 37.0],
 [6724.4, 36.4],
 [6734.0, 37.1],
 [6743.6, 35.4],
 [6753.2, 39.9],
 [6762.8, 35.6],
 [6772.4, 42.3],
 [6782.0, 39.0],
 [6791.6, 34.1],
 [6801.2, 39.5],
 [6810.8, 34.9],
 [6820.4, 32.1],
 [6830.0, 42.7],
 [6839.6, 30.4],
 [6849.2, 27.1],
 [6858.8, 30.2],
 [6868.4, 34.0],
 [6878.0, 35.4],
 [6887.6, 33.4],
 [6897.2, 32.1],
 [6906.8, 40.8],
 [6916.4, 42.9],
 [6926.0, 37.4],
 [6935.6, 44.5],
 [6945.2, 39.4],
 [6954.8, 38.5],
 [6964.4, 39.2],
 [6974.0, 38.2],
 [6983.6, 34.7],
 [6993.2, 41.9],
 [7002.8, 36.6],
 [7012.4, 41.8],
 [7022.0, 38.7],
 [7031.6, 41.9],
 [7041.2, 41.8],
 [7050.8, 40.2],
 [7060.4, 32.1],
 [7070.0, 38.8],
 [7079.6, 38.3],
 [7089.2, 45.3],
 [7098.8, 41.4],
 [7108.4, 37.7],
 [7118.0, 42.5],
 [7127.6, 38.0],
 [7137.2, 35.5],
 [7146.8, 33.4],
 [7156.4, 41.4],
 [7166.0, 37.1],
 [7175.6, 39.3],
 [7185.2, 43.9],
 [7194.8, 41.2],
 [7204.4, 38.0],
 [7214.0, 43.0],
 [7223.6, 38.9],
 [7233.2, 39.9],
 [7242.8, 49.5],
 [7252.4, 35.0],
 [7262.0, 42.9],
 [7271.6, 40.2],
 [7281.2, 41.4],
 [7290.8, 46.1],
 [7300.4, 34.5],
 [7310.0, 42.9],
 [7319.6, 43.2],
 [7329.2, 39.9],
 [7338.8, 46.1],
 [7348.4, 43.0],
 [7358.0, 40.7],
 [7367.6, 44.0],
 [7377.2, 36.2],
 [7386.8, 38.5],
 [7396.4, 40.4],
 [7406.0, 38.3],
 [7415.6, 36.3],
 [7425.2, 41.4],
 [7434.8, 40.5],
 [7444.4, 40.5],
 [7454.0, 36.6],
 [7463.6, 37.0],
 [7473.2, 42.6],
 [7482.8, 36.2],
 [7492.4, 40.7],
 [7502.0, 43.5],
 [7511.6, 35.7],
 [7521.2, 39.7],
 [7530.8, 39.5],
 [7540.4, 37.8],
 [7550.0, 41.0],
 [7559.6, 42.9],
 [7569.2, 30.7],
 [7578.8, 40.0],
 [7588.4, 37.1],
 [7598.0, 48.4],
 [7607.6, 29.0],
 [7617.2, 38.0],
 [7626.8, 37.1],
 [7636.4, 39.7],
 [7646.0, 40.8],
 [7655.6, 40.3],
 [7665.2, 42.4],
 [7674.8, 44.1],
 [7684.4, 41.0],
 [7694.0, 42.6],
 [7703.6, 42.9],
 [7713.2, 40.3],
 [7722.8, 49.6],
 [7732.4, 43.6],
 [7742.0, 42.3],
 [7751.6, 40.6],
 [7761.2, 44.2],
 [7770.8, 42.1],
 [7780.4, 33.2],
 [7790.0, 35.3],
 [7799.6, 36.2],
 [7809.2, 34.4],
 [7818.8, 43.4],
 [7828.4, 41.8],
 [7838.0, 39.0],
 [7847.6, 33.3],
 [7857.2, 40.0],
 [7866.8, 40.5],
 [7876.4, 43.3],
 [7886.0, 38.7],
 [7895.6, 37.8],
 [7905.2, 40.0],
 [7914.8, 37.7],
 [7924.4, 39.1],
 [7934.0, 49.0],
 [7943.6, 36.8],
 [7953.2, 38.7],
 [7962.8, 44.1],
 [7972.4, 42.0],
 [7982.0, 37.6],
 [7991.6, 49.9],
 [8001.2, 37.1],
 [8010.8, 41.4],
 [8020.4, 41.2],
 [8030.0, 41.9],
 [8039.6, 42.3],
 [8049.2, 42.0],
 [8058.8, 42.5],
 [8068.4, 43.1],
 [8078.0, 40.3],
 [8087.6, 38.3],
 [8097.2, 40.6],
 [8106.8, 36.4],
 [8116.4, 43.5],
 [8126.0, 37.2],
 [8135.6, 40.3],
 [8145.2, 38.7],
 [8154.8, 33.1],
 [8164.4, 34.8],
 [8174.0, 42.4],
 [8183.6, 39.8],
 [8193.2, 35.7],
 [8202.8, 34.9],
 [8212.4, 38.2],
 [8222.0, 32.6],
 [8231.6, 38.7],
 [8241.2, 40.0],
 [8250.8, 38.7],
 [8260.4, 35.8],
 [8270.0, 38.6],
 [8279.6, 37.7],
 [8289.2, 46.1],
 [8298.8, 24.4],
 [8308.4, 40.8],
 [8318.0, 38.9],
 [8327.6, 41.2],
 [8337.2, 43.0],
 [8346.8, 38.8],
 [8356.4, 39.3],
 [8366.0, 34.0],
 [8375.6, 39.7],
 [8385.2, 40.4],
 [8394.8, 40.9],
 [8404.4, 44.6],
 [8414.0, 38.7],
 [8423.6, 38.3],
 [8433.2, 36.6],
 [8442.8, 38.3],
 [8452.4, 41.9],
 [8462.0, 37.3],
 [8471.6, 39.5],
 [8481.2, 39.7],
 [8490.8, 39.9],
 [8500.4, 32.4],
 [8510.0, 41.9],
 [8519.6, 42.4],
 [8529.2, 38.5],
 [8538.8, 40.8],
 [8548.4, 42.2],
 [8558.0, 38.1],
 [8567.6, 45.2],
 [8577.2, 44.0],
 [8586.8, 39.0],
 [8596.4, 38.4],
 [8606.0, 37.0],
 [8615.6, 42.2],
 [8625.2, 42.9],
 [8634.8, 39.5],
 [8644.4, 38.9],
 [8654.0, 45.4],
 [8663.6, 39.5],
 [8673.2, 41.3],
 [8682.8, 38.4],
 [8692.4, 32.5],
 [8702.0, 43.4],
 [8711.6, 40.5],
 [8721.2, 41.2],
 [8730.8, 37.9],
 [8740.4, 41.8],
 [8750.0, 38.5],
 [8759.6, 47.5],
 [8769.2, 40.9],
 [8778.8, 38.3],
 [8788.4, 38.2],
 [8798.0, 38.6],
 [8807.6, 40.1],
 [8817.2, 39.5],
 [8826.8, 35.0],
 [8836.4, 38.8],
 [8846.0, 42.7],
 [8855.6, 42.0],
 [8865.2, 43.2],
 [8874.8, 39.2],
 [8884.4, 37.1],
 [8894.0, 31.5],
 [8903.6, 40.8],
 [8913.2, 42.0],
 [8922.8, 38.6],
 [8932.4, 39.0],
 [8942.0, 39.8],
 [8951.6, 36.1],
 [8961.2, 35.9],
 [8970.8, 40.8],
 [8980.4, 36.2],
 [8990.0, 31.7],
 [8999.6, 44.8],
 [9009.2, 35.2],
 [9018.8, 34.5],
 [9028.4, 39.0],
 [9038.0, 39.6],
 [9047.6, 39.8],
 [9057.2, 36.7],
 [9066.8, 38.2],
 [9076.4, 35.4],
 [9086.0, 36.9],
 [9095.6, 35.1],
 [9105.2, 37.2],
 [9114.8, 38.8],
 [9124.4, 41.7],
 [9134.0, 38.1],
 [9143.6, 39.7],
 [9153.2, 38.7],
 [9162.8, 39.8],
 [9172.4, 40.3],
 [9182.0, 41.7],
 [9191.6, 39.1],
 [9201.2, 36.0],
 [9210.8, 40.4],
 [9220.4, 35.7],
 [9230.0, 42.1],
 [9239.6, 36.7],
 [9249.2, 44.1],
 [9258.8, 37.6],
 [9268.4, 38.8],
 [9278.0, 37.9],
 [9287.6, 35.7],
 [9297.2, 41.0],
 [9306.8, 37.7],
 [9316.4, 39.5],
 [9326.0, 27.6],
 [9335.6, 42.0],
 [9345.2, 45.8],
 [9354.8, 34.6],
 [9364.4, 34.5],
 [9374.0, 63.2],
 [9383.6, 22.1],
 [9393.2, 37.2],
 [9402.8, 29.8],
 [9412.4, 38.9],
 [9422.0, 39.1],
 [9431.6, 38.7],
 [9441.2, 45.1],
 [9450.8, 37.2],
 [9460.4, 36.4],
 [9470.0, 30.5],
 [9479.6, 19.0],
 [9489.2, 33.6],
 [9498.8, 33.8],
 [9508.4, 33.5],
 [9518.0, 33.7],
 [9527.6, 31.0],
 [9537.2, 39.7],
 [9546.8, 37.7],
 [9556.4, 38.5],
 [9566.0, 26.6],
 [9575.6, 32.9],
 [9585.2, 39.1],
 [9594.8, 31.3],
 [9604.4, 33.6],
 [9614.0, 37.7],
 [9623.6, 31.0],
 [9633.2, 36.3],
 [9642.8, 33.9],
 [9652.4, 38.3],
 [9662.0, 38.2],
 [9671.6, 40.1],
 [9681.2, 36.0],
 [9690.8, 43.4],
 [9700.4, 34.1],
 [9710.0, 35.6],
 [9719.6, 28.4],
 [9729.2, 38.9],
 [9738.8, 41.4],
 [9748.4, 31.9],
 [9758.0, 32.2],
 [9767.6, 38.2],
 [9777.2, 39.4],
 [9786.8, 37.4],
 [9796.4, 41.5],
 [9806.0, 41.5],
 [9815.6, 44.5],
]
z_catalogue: 0.32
